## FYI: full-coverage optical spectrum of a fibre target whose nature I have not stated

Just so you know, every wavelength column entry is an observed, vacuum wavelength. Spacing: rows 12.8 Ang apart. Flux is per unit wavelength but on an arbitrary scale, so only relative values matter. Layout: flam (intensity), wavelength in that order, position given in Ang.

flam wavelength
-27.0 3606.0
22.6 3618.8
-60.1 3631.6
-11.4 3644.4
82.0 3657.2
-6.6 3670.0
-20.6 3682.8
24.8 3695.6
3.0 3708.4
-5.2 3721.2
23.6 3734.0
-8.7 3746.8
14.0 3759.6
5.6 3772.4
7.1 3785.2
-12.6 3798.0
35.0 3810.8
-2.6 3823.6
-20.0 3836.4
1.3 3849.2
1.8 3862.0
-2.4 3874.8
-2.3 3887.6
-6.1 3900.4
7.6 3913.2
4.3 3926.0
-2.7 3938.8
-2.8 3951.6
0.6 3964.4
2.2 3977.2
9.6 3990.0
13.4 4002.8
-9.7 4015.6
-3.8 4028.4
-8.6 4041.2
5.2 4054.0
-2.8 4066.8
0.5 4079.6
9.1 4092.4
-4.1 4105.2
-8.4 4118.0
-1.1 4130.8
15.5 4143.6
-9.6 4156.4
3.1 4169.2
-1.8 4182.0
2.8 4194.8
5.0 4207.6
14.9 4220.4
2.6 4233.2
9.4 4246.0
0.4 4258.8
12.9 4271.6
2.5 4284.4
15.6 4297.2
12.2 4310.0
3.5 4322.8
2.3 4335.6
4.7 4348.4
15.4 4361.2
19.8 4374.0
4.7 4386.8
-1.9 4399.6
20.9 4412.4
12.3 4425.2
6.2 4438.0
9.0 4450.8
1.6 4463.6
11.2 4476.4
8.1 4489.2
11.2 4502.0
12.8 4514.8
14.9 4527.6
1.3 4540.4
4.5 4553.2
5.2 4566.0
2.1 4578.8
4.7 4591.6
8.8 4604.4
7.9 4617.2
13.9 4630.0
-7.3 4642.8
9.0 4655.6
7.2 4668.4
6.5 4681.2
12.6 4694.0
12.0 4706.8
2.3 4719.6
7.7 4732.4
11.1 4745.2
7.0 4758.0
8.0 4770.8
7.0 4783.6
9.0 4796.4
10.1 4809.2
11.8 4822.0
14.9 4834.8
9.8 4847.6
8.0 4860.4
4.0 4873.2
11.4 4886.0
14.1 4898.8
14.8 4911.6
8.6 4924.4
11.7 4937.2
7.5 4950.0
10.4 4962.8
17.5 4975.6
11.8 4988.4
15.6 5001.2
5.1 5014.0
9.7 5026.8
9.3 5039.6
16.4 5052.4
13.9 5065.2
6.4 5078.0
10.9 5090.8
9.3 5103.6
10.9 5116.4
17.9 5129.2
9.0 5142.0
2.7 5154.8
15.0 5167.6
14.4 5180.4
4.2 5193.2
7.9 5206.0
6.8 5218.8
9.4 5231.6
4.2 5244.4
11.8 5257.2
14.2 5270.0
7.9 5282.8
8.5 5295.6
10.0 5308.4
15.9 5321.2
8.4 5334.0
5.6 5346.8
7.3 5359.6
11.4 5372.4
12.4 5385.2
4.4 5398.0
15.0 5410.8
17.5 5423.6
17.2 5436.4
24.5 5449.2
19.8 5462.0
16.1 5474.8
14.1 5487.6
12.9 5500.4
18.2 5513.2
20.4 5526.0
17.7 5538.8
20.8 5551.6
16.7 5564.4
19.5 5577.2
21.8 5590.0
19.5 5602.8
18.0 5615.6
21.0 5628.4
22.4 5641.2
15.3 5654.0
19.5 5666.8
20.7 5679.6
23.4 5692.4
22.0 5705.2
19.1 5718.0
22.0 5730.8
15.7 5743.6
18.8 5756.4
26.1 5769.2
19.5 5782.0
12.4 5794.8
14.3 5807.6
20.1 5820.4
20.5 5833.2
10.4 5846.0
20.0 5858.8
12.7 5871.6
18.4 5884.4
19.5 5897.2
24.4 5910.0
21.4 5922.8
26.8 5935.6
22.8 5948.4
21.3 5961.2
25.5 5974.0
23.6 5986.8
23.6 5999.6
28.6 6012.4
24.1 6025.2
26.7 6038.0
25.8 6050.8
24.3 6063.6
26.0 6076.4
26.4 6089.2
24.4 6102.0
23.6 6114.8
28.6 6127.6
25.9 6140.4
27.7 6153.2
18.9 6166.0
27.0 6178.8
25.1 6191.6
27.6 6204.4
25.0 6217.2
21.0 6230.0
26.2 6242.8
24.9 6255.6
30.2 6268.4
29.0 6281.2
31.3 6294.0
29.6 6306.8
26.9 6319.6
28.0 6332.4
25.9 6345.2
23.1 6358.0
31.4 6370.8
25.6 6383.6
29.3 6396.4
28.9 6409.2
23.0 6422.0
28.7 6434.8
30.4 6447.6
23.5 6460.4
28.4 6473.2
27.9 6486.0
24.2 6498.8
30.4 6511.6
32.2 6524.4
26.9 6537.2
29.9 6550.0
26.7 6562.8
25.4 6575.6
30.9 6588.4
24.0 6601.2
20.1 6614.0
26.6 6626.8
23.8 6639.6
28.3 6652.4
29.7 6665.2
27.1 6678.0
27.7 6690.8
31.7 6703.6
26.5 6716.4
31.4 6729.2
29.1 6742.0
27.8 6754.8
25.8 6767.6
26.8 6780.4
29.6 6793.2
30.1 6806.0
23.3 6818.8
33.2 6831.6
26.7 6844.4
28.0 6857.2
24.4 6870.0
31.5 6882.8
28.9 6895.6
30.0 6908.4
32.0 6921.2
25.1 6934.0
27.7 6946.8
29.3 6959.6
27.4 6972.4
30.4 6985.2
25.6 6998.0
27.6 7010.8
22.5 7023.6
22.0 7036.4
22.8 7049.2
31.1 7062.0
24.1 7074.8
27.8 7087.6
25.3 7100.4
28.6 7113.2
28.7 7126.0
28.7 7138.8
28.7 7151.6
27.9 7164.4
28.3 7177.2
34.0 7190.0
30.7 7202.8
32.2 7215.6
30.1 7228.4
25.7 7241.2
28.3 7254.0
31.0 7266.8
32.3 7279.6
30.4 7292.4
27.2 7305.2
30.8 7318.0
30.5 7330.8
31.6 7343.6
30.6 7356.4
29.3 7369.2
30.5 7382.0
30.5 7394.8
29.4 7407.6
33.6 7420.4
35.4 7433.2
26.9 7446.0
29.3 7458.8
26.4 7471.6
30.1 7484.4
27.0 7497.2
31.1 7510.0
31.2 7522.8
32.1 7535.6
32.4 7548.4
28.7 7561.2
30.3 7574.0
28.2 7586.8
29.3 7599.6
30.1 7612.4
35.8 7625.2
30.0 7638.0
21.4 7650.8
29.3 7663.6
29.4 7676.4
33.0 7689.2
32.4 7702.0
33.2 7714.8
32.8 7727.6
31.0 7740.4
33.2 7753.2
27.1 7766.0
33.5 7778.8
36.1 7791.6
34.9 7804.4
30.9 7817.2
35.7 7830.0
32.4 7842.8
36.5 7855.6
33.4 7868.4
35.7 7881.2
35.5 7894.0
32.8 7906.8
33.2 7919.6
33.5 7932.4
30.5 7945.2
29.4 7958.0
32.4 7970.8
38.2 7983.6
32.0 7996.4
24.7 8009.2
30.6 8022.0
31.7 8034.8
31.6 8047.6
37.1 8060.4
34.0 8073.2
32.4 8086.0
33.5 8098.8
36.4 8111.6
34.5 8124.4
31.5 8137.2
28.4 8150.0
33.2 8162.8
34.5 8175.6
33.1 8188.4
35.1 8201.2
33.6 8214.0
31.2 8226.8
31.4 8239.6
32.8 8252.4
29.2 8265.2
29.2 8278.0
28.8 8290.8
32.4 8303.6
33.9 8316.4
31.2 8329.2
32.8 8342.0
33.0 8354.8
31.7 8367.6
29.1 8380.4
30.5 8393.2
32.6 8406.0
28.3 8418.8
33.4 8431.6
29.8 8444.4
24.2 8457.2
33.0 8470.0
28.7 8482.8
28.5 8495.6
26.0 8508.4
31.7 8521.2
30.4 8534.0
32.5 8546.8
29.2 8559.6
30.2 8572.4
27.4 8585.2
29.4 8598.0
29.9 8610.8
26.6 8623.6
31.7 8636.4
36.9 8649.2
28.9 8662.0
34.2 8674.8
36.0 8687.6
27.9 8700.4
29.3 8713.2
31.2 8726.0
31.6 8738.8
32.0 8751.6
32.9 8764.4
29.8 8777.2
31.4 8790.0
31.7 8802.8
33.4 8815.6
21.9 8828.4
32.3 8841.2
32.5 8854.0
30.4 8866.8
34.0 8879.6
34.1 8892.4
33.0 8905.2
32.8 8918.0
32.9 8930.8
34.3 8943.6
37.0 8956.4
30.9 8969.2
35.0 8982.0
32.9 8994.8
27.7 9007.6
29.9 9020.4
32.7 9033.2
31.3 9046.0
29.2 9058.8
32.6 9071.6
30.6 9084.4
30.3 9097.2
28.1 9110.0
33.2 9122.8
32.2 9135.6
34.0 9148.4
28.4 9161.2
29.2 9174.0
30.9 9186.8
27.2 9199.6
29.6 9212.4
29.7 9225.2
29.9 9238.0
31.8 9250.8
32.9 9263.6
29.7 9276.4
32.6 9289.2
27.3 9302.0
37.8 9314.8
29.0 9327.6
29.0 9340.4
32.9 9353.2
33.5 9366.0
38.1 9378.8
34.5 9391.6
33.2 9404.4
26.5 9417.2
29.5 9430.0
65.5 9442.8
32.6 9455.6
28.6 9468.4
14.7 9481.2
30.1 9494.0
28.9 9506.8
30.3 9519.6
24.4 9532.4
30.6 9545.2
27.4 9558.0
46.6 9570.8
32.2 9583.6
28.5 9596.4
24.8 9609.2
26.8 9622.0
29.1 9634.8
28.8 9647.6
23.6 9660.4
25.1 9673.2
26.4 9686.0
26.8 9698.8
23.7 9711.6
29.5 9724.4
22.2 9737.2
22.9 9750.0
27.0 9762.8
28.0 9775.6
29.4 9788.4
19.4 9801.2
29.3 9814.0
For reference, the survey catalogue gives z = 0.359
